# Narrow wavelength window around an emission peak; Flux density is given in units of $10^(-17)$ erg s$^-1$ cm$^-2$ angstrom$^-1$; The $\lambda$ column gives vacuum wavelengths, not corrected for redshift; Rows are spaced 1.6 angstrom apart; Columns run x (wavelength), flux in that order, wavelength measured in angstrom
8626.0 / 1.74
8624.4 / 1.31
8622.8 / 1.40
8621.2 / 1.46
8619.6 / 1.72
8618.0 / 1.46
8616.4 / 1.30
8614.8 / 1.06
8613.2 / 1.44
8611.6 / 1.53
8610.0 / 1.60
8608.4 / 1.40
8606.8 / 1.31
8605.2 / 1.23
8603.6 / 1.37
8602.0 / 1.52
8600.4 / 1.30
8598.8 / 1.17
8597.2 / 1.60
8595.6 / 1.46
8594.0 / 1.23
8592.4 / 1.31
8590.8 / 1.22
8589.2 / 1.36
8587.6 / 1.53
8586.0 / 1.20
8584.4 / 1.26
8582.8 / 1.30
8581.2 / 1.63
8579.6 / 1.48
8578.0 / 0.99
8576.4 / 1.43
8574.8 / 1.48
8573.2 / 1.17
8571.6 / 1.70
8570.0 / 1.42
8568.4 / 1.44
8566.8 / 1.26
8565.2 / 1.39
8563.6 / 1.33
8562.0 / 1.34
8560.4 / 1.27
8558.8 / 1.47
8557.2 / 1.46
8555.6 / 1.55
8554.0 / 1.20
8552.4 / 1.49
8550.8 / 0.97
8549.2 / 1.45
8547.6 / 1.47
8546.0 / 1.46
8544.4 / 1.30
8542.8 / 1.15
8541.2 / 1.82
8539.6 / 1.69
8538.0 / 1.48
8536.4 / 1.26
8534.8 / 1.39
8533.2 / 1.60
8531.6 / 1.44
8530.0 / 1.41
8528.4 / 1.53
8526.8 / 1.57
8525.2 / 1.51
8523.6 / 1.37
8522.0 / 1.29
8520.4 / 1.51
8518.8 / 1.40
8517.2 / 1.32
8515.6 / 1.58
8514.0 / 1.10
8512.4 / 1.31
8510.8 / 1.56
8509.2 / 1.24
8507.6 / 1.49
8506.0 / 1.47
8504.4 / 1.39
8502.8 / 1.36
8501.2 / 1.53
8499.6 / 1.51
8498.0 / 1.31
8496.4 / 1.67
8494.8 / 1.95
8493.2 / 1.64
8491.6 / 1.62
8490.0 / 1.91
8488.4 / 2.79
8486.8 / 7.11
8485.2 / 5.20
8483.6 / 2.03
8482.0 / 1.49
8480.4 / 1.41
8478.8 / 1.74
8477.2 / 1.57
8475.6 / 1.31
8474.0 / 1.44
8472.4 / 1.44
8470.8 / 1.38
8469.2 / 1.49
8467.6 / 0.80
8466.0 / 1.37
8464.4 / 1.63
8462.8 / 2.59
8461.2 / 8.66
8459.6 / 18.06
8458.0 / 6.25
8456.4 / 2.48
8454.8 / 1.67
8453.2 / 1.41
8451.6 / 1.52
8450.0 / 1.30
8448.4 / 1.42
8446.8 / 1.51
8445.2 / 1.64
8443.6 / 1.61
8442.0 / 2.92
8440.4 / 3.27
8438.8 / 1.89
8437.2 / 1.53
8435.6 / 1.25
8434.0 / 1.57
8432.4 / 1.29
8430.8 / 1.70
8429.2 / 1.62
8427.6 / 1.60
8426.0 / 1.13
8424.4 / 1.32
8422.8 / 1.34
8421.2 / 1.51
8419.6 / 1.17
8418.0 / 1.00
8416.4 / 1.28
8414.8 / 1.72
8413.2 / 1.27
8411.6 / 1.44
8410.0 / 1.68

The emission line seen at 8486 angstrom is [N II]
